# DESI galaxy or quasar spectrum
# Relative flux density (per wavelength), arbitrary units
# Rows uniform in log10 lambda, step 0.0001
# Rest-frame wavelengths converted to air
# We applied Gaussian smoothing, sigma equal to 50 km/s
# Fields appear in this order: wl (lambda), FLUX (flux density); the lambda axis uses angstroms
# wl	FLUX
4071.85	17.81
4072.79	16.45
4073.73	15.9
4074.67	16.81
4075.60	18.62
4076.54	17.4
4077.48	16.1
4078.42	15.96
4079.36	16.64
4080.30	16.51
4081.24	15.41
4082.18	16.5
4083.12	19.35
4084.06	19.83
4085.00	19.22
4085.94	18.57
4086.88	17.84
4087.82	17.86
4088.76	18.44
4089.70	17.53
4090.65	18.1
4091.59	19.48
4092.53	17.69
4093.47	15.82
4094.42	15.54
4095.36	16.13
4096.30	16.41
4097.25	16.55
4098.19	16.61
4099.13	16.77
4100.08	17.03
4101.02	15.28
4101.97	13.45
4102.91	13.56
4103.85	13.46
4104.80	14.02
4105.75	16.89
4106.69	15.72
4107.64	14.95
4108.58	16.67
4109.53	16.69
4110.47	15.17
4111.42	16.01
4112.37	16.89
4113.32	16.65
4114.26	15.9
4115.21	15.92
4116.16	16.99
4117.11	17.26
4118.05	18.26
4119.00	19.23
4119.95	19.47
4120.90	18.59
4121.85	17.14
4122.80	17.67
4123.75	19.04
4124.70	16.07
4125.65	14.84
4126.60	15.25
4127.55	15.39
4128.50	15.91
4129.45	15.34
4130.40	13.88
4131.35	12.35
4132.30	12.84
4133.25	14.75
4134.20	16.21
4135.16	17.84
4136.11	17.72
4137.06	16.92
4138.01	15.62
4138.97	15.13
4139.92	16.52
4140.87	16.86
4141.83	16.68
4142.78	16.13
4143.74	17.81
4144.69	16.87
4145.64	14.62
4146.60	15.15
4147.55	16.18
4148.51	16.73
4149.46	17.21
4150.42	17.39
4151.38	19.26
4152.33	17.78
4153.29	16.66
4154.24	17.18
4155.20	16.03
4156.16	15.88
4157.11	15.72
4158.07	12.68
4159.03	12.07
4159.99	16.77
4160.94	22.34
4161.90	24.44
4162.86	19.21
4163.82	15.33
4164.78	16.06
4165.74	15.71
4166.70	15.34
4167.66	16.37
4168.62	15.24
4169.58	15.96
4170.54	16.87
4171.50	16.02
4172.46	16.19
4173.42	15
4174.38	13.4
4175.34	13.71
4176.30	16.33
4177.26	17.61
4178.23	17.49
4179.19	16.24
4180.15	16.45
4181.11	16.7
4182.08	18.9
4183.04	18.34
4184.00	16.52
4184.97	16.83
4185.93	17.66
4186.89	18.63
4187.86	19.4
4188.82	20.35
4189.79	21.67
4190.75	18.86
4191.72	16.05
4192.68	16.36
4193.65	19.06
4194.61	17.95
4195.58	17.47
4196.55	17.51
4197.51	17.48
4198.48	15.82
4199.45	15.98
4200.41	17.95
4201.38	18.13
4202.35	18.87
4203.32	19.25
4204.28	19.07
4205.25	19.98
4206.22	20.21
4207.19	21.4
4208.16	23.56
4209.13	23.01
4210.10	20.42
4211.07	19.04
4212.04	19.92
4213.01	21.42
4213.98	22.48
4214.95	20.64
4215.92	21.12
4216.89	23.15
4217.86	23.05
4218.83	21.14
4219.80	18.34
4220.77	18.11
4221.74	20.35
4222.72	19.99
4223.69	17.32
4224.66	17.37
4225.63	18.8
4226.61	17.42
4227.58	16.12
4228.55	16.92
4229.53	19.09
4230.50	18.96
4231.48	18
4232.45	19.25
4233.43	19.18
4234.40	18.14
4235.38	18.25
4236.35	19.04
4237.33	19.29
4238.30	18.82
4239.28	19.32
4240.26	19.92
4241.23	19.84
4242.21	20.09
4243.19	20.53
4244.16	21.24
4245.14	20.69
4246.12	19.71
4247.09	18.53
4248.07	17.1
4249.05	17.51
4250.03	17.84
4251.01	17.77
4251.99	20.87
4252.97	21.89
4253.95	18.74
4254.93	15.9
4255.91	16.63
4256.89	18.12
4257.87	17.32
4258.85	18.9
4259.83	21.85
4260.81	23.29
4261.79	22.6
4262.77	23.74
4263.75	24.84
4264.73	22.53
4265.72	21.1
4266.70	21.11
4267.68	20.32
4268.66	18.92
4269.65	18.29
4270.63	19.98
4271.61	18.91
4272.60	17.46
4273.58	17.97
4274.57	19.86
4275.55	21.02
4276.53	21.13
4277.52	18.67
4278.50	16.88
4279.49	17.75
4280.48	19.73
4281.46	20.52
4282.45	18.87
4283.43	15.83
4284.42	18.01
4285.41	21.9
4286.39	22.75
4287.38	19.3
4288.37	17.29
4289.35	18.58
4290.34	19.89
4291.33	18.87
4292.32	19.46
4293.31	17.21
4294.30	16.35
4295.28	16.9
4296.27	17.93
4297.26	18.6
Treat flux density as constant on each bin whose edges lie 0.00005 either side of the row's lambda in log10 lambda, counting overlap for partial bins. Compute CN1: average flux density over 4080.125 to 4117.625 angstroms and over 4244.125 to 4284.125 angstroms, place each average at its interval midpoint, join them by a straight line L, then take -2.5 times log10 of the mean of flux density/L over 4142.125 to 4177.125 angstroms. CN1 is 0.08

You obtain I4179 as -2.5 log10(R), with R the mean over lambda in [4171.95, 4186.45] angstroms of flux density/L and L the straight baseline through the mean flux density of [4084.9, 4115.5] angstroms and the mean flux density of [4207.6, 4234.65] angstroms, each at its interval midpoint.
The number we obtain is 0.13 mag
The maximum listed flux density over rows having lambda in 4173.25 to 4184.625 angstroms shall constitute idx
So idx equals 18.9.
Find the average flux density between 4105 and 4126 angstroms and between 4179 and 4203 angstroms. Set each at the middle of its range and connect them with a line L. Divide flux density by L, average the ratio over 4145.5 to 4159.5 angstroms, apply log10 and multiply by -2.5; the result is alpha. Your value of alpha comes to 0.08 mag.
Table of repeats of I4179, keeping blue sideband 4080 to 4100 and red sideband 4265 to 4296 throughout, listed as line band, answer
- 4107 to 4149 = 0.09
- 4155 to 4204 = 0.07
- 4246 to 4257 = 0.03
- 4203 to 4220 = -0.14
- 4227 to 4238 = 0.02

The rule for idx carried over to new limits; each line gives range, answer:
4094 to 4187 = 24.44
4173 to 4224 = 23.56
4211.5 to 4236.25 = 23.15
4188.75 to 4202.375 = 21.67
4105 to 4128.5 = 19.47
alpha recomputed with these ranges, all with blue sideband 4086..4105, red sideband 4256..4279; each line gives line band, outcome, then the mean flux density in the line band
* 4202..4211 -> -0.10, 20.6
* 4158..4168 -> 0.05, 17.1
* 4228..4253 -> 0.03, 19.1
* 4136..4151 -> 0.07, 16.5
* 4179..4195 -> 0.02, 18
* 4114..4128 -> -0.01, 17.1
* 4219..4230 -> 0.06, 18.2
